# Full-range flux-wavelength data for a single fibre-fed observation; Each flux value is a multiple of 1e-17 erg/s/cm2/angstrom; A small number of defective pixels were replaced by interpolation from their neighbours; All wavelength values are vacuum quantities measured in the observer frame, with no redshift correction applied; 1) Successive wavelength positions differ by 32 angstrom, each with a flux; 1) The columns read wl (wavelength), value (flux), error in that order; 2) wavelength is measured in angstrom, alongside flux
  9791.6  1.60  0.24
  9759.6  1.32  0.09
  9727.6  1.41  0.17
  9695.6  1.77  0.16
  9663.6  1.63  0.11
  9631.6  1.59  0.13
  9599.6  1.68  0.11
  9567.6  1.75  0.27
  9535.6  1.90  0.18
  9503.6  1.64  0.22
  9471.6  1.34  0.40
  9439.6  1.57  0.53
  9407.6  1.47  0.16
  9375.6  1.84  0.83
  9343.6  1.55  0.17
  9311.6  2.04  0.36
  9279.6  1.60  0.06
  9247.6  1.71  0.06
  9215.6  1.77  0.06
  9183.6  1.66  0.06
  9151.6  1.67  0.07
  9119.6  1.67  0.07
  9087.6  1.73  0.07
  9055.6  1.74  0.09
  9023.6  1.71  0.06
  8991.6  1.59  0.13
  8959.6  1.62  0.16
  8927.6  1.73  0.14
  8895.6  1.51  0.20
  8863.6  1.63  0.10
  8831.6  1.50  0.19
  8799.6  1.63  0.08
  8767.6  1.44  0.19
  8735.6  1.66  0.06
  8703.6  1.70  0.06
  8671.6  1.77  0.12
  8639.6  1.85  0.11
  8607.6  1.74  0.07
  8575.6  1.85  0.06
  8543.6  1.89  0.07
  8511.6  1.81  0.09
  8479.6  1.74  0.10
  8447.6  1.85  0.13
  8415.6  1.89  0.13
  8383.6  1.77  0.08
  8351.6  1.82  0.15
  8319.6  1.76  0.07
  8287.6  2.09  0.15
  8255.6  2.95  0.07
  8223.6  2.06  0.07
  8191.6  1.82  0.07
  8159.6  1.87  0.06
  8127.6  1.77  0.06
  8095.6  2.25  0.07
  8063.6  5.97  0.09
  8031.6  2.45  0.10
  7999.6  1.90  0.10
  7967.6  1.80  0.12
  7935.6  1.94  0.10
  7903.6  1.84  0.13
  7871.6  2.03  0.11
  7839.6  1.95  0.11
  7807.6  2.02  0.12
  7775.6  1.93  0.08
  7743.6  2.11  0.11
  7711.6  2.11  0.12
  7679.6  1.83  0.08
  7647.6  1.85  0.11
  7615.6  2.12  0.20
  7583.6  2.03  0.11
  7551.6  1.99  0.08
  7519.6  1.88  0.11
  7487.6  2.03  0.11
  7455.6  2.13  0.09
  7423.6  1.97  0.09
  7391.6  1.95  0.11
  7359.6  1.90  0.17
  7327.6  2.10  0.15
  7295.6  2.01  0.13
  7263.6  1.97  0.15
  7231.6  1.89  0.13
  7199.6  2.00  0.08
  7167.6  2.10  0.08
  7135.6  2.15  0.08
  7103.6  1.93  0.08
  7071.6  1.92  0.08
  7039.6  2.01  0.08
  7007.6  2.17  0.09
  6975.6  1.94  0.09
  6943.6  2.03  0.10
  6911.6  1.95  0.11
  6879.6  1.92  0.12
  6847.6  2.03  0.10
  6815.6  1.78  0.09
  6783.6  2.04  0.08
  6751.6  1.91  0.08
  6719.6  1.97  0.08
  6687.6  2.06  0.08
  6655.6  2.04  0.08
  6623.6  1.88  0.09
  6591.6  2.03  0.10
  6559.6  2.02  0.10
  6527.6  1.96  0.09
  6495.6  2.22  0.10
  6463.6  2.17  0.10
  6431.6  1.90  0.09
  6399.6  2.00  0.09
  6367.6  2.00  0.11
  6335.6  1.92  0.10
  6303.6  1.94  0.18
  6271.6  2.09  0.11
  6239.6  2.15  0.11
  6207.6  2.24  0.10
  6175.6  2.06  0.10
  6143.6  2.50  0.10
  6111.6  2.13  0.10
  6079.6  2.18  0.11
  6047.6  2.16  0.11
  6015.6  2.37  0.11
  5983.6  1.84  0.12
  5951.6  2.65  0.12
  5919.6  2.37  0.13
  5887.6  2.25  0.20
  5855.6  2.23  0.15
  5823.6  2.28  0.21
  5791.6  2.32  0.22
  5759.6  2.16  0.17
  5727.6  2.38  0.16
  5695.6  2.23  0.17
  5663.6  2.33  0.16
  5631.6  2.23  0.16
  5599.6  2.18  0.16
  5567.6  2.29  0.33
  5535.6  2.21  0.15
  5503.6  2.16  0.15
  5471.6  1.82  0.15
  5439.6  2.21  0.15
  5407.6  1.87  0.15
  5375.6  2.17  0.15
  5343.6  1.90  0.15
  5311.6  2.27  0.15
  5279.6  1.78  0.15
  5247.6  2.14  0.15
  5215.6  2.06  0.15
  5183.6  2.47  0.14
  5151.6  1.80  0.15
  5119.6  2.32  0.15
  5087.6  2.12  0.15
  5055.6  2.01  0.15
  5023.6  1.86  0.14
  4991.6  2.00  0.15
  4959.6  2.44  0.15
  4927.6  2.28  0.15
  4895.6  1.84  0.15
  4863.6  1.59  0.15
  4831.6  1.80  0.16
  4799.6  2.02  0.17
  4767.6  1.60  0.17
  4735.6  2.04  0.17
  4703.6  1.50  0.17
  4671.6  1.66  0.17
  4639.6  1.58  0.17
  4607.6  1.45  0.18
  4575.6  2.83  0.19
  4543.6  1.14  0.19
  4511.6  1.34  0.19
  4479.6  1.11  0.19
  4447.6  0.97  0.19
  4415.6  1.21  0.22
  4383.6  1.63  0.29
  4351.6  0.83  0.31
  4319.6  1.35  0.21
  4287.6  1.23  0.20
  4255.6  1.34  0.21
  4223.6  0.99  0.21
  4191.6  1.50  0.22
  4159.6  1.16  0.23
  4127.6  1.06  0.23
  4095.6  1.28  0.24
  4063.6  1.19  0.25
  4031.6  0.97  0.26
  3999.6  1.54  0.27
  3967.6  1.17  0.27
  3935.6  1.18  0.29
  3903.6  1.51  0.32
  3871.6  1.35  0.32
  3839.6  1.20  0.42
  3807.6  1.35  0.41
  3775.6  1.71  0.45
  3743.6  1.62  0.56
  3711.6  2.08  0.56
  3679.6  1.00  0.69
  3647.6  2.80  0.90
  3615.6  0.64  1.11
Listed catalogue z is 0.227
